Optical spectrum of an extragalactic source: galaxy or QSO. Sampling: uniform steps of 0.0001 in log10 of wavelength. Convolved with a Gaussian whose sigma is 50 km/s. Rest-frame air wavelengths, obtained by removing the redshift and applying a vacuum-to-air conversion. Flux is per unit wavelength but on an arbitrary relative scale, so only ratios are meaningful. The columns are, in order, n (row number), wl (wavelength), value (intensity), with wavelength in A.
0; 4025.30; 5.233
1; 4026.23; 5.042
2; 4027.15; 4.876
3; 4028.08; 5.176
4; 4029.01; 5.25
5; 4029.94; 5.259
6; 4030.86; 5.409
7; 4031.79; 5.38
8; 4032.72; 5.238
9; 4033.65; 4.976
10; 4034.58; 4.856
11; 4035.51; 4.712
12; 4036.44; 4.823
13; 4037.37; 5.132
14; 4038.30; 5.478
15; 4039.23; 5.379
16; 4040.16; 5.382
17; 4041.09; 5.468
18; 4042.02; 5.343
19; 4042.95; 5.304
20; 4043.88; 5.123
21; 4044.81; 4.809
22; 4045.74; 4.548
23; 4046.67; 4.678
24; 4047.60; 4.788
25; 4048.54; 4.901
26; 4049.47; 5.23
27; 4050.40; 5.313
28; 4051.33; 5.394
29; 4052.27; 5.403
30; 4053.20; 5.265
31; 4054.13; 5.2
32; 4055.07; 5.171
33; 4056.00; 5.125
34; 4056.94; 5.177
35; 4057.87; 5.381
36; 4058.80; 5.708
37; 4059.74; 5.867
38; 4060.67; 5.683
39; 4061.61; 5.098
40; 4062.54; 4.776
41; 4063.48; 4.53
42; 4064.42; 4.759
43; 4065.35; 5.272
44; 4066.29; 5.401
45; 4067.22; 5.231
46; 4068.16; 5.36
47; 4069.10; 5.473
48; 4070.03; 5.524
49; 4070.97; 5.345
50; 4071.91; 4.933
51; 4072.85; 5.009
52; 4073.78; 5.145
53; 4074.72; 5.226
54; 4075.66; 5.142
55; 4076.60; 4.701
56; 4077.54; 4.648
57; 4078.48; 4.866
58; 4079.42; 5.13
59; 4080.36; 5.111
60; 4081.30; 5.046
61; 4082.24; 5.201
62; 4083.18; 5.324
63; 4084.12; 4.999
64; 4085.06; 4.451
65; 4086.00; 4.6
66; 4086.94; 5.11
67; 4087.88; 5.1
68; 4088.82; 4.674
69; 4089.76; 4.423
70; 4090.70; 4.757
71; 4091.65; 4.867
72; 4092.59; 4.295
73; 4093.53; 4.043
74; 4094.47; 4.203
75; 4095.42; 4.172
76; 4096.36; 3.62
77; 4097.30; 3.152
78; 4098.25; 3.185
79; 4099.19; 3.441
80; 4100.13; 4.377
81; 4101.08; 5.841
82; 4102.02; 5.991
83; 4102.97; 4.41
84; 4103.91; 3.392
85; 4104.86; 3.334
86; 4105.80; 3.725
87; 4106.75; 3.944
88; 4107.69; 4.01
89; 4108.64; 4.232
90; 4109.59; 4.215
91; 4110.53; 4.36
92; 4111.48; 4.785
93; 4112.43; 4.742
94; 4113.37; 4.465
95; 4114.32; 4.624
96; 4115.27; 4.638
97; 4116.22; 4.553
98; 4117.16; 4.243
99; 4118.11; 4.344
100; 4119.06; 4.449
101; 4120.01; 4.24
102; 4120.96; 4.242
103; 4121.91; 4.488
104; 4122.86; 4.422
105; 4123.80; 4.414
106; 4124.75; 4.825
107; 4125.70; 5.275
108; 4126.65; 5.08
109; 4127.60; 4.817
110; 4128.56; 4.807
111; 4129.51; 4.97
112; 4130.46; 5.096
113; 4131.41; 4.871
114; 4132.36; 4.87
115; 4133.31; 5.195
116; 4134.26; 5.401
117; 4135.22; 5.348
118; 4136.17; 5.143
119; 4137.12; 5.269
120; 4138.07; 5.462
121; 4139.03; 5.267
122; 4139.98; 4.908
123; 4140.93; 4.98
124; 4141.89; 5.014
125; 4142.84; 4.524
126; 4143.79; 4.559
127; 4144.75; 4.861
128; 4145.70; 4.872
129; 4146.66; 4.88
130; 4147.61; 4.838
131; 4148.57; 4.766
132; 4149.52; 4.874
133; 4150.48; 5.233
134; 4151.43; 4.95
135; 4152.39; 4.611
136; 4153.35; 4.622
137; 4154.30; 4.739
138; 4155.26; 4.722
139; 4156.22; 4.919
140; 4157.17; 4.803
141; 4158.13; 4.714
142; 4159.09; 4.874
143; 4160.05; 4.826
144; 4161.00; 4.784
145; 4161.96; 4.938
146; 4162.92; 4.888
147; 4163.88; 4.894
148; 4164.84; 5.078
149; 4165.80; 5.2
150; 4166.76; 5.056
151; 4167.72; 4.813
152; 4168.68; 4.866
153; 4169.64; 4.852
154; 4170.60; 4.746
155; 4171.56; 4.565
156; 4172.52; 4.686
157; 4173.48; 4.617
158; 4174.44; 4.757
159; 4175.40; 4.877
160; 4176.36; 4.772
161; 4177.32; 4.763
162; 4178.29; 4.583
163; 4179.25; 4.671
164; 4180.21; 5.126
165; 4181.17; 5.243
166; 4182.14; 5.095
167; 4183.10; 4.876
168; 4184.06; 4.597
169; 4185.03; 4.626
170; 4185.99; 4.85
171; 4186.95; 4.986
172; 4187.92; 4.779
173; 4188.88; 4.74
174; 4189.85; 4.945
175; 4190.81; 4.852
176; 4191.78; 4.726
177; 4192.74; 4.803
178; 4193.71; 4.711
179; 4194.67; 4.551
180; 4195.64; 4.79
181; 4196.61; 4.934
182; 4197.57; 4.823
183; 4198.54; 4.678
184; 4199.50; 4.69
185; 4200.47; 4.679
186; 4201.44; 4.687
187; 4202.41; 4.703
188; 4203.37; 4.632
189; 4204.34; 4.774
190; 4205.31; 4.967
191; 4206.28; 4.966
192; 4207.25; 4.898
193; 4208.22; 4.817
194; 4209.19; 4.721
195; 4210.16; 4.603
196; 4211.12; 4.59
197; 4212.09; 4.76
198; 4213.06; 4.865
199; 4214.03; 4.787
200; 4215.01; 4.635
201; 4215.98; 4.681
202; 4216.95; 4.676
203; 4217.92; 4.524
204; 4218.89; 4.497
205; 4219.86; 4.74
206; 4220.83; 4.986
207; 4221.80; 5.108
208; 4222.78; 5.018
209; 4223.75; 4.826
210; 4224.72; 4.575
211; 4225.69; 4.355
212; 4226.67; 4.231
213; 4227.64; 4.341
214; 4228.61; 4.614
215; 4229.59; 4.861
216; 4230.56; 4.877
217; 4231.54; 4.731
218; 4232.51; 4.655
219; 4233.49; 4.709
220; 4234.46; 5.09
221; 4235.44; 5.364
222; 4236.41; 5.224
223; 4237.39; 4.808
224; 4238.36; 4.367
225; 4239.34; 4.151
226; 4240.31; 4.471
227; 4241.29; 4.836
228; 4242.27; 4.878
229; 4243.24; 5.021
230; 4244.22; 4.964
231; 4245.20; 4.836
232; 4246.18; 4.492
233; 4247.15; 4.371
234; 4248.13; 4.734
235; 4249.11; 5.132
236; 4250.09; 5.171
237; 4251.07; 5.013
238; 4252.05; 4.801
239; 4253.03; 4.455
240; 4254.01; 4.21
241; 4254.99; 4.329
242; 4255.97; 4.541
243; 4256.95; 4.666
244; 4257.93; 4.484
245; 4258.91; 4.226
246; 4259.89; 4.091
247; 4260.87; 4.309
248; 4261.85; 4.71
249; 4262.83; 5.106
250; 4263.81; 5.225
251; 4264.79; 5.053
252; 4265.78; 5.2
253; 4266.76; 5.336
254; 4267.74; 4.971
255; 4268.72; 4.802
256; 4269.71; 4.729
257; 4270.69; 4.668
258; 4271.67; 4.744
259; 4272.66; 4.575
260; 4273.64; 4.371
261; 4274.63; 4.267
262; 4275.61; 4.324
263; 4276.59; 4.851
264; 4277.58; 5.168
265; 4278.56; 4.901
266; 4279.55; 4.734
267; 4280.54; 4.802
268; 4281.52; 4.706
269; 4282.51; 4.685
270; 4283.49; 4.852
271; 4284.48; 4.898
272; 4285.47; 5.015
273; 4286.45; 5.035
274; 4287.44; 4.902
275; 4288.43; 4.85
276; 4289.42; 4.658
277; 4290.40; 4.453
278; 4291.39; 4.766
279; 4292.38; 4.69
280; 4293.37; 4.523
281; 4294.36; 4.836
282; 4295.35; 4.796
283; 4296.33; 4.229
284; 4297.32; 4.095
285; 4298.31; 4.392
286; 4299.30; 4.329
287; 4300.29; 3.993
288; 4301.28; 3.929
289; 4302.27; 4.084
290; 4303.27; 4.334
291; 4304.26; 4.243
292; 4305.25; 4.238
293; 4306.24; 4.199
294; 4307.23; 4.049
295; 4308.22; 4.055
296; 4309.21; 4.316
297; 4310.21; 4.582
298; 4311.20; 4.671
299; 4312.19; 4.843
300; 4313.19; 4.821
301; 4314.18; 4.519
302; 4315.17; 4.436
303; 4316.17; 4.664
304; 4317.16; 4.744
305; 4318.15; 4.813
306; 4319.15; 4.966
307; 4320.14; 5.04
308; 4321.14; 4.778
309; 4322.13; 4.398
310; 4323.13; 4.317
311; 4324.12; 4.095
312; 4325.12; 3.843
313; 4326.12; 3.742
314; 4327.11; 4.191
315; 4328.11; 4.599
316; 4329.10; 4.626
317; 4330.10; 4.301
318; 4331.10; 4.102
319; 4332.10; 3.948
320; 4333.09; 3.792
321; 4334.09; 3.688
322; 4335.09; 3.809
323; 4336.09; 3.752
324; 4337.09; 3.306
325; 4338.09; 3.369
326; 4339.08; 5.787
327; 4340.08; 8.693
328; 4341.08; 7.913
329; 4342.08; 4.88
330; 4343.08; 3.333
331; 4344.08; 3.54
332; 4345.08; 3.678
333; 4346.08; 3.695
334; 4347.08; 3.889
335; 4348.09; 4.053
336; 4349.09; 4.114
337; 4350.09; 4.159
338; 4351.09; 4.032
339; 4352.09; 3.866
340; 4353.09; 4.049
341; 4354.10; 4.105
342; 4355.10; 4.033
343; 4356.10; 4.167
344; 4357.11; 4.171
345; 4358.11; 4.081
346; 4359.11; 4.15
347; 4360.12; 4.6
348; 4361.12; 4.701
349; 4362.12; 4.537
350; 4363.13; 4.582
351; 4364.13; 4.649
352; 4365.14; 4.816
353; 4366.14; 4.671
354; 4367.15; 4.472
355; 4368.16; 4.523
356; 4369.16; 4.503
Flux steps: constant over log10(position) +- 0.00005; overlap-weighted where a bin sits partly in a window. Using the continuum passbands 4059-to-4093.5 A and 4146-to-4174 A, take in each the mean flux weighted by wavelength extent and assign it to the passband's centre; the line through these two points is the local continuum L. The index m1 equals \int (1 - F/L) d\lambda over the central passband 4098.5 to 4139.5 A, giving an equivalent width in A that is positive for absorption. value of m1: 2.4 A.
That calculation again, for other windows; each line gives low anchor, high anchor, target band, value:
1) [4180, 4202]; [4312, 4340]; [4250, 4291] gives -1.51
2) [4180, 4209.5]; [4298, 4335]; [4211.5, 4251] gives -0.70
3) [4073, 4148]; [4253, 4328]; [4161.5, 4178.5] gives -0.74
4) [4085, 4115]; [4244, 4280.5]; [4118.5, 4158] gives -3.98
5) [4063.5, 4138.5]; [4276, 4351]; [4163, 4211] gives -1.97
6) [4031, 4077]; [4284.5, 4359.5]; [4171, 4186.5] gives 0.06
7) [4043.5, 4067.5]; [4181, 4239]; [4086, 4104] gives 2.33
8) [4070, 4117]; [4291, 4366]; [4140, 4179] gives -2.62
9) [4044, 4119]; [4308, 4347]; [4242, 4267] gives -0.95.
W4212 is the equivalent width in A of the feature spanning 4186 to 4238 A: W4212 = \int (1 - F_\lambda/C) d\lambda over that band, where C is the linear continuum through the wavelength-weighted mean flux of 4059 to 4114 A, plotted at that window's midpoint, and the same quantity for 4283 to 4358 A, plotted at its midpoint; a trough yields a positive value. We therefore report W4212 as -2.44 A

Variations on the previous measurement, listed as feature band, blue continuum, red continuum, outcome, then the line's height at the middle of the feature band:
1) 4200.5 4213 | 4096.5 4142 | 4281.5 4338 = -0.7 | 4.5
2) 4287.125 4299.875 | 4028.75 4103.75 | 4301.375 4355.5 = -0.3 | 4.45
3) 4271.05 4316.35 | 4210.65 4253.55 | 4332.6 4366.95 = 0.0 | 4.55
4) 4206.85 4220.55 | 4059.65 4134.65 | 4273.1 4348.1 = -0.3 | 4.59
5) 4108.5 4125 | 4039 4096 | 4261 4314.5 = 1.6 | 4.95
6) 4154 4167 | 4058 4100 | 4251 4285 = -0.3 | 4.78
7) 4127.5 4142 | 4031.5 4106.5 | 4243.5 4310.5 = -0.9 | 4.81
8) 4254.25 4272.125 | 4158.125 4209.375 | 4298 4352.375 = -0.6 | 4.57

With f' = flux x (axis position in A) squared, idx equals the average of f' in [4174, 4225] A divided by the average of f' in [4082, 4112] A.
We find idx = 1.1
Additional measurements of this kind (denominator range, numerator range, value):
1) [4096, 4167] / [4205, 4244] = 1.06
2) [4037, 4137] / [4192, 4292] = 1.06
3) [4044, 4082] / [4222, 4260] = 0.99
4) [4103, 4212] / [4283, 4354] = 1.01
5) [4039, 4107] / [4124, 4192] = 1.05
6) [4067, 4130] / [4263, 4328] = 1.09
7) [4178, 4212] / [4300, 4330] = 0.97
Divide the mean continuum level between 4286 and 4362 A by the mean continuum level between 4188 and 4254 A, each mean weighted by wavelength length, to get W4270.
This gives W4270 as 0.93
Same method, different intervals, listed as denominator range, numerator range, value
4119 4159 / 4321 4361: 0.88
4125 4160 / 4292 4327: 0.89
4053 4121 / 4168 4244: 1.01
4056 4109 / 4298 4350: 0.92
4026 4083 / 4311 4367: 0.86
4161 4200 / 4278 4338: 0.92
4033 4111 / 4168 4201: 0.99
